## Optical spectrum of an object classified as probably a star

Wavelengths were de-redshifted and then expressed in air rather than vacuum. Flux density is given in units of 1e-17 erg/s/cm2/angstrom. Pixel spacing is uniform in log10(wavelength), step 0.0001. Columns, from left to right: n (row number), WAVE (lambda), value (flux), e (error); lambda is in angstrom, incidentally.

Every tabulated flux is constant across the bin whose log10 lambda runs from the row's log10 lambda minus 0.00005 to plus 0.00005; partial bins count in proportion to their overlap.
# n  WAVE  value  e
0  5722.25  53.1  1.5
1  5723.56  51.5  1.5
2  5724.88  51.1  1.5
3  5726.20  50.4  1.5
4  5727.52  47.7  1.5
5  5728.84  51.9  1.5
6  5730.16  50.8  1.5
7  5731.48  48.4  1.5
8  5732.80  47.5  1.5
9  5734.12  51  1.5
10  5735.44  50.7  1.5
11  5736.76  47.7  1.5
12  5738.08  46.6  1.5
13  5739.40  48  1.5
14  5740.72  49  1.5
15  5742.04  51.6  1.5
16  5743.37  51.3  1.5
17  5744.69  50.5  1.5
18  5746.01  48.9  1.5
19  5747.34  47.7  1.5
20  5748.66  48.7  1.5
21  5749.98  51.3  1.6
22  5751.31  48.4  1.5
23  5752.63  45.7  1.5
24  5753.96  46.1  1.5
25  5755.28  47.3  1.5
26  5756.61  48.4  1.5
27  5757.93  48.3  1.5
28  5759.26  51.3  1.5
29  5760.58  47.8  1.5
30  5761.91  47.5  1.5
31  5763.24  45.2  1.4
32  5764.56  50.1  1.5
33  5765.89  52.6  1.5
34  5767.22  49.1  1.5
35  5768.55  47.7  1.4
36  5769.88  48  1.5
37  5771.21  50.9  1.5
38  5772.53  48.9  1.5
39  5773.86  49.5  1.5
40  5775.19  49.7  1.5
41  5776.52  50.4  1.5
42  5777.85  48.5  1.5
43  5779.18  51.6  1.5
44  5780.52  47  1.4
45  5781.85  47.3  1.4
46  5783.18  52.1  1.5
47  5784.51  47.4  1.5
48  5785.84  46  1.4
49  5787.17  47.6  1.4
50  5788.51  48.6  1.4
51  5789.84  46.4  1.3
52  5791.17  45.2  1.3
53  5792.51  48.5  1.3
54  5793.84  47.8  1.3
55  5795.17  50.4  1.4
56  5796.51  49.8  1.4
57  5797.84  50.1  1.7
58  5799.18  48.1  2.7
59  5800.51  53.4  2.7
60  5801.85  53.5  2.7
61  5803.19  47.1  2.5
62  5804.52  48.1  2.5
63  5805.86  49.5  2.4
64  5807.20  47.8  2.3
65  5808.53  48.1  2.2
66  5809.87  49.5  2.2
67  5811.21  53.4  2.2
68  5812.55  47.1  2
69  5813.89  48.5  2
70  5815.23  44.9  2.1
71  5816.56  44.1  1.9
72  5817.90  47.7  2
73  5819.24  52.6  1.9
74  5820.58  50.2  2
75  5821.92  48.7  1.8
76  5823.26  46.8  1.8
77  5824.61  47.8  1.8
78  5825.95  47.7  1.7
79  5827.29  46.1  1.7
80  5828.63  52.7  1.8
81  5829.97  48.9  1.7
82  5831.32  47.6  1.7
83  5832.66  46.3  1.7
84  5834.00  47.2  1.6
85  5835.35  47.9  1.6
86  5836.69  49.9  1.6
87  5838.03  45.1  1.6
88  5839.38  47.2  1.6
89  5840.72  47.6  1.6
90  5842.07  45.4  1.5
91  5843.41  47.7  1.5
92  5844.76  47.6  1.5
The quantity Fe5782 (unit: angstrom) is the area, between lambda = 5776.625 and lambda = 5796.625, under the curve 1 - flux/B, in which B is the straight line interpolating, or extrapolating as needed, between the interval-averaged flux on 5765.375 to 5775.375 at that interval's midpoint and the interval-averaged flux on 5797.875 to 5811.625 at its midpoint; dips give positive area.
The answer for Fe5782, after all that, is 0.5 angstrom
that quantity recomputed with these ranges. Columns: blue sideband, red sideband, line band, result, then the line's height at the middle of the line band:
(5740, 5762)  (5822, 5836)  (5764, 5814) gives -0.7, 48.4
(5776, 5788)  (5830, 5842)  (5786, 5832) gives -0.6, 48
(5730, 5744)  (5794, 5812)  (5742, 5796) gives 0.9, 49.5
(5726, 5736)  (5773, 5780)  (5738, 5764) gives 0.6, 49.8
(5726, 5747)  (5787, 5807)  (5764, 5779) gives -0.2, 49.1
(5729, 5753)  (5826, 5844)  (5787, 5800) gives 0.0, 48.4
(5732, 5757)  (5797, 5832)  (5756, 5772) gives 0.0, 48.8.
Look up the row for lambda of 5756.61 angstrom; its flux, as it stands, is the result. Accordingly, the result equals 48.4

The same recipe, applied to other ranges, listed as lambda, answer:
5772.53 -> 48.9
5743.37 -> 51.3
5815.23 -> 44.9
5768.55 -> 47.7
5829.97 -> 48.9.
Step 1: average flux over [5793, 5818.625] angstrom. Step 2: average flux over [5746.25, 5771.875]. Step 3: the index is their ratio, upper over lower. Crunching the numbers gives 1.01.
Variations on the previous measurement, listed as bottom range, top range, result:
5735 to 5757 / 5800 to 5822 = 1.01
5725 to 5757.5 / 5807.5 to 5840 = 0.98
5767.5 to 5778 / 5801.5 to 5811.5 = 1.00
